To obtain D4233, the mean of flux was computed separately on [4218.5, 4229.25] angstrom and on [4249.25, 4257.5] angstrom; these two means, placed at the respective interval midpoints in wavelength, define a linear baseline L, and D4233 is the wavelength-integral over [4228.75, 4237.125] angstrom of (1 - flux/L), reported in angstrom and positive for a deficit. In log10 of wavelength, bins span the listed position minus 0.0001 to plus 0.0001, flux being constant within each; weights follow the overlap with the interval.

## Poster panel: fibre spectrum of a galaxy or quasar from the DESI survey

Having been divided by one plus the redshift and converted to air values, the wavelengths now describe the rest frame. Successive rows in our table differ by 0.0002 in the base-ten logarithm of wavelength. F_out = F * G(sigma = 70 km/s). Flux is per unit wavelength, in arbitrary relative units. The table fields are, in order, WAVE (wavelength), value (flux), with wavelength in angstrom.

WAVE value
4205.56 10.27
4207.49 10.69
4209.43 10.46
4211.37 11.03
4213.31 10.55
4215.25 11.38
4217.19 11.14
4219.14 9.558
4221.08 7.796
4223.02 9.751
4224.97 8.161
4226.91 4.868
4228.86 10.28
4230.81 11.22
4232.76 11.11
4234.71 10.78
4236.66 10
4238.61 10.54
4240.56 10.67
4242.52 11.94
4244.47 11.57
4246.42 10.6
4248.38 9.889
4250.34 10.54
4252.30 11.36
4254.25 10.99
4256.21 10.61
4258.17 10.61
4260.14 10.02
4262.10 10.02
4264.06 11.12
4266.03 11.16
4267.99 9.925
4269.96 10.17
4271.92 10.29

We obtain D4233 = -1.6 angstrom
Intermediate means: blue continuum 8.27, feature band 10.8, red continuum 10.9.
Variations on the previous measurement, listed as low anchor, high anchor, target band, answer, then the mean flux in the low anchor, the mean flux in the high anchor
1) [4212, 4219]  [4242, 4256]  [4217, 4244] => 2.6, 10.8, 10.9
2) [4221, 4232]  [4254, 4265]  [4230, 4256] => -3.2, 8.8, 10.5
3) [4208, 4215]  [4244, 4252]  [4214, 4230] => 2.3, 10.7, 10.6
